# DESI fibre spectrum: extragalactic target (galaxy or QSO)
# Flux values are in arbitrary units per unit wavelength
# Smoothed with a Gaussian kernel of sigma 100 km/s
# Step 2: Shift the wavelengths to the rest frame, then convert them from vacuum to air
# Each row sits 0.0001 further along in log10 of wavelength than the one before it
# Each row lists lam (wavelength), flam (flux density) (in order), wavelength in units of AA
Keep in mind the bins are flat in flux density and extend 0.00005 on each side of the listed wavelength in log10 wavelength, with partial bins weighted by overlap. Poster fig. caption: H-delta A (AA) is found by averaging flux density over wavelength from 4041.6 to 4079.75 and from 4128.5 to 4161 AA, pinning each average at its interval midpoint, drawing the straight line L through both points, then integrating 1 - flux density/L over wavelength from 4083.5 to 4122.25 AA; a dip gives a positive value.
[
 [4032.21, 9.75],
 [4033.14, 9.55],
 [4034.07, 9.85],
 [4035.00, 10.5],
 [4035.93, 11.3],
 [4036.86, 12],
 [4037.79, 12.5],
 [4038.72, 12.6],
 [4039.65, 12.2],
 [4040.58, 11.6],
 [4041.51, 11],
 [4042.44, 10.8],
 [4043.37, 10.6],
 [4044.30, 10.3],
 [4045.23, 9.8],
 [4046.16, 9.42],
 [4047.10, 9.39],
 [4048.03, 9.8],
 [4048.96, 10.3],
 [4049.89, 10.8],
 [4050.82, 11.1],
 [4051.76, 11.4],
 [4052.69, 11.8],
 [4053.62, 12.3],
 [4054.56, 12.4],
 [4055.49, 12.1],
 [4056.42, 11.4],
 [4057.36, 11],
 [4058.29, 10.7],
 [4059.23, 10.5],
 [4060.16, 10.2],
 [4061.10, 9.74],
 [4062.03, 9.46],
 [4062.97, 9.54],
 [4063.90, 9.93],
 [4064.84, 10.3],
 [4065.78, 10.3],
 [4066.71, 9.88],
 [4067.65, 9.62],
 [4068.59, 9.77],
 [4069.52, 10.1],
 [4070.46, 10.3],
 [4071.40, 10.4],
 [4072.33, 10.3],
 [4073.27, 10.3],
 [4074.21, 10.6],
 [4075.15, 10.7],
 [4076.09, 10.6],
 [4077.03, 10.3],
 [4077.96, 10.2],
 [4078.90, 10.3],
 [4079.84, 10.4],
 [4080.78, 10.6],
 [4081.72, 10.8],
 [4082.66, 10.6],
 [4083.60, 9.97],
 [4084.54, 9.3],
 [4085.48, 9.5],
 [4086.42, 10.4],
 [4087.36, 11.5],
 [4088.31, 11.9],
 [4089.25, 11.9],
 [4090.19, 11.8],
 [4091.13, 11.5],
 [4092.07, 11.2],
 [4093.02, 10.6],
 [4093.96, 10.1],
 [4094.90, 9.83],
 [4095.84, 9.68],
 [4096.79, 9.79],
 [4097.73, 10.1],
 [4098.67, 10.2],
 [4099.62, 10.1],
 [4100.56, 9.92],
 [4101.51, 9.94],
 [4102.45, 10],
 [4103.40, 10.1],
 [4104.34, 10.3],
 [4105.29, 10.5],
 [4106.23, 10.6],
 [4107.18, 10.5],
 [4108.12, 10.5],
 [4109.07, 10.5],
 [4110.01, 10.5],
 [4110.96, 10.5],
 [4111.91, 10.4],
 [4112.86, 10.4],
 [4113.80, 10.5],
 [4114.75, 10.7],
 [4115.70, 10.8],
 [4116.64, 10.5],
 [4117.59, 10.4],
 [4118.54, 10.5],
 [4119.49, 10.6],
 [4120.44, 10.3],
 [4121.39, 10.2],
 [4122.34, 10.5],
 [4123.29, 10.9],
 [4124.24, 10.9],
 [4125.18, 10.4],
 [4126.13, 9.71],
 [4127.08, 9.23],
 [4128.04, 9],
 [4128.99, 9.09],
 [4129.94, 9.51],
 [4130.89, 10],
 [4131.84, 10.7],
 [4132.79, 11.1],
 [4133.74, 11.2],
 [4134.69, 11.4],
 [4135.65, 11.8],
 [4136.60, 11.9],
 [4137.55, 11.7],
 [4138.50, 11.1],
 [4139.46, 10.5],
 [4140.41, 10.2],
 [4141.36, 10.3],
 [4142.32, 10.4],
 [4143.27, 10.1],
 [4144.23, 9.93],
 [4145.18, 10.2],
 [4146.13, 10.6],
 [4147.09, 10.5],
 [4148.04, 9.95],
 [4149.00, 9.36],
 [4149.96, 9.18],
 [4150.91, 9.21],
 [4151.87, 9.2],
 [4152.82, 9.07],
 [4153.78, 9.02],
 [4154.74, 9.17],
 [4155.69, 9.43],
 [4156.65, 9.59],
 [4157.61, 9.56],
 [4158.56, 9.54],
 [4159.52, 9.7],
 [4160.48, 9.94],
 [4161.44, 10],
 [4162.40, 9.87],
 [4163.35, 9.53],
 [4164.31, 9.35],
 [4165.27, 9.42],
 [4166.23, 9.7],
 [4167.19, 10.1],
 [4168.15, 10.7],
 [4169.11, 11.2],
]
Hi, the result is -0.6 AA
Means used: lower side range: 10.5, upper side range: 10.1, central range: 10.5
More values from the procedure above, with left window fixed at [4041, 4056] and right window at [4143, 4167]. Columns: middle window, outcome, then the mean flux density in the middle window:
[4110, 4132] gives -0.5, 10.2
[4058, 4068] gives 0.6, 10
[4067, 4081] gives 0.4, 10.3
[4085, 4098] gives -0.4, 10.7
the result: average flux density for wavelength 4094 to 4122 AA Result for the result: 10.3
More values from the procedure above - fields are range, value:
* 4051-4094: 10.6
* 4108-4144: 10.5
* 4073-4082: 10.5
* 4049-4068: 10.7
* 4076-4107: 10.4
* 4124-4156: 10.1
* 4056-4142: 10.4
